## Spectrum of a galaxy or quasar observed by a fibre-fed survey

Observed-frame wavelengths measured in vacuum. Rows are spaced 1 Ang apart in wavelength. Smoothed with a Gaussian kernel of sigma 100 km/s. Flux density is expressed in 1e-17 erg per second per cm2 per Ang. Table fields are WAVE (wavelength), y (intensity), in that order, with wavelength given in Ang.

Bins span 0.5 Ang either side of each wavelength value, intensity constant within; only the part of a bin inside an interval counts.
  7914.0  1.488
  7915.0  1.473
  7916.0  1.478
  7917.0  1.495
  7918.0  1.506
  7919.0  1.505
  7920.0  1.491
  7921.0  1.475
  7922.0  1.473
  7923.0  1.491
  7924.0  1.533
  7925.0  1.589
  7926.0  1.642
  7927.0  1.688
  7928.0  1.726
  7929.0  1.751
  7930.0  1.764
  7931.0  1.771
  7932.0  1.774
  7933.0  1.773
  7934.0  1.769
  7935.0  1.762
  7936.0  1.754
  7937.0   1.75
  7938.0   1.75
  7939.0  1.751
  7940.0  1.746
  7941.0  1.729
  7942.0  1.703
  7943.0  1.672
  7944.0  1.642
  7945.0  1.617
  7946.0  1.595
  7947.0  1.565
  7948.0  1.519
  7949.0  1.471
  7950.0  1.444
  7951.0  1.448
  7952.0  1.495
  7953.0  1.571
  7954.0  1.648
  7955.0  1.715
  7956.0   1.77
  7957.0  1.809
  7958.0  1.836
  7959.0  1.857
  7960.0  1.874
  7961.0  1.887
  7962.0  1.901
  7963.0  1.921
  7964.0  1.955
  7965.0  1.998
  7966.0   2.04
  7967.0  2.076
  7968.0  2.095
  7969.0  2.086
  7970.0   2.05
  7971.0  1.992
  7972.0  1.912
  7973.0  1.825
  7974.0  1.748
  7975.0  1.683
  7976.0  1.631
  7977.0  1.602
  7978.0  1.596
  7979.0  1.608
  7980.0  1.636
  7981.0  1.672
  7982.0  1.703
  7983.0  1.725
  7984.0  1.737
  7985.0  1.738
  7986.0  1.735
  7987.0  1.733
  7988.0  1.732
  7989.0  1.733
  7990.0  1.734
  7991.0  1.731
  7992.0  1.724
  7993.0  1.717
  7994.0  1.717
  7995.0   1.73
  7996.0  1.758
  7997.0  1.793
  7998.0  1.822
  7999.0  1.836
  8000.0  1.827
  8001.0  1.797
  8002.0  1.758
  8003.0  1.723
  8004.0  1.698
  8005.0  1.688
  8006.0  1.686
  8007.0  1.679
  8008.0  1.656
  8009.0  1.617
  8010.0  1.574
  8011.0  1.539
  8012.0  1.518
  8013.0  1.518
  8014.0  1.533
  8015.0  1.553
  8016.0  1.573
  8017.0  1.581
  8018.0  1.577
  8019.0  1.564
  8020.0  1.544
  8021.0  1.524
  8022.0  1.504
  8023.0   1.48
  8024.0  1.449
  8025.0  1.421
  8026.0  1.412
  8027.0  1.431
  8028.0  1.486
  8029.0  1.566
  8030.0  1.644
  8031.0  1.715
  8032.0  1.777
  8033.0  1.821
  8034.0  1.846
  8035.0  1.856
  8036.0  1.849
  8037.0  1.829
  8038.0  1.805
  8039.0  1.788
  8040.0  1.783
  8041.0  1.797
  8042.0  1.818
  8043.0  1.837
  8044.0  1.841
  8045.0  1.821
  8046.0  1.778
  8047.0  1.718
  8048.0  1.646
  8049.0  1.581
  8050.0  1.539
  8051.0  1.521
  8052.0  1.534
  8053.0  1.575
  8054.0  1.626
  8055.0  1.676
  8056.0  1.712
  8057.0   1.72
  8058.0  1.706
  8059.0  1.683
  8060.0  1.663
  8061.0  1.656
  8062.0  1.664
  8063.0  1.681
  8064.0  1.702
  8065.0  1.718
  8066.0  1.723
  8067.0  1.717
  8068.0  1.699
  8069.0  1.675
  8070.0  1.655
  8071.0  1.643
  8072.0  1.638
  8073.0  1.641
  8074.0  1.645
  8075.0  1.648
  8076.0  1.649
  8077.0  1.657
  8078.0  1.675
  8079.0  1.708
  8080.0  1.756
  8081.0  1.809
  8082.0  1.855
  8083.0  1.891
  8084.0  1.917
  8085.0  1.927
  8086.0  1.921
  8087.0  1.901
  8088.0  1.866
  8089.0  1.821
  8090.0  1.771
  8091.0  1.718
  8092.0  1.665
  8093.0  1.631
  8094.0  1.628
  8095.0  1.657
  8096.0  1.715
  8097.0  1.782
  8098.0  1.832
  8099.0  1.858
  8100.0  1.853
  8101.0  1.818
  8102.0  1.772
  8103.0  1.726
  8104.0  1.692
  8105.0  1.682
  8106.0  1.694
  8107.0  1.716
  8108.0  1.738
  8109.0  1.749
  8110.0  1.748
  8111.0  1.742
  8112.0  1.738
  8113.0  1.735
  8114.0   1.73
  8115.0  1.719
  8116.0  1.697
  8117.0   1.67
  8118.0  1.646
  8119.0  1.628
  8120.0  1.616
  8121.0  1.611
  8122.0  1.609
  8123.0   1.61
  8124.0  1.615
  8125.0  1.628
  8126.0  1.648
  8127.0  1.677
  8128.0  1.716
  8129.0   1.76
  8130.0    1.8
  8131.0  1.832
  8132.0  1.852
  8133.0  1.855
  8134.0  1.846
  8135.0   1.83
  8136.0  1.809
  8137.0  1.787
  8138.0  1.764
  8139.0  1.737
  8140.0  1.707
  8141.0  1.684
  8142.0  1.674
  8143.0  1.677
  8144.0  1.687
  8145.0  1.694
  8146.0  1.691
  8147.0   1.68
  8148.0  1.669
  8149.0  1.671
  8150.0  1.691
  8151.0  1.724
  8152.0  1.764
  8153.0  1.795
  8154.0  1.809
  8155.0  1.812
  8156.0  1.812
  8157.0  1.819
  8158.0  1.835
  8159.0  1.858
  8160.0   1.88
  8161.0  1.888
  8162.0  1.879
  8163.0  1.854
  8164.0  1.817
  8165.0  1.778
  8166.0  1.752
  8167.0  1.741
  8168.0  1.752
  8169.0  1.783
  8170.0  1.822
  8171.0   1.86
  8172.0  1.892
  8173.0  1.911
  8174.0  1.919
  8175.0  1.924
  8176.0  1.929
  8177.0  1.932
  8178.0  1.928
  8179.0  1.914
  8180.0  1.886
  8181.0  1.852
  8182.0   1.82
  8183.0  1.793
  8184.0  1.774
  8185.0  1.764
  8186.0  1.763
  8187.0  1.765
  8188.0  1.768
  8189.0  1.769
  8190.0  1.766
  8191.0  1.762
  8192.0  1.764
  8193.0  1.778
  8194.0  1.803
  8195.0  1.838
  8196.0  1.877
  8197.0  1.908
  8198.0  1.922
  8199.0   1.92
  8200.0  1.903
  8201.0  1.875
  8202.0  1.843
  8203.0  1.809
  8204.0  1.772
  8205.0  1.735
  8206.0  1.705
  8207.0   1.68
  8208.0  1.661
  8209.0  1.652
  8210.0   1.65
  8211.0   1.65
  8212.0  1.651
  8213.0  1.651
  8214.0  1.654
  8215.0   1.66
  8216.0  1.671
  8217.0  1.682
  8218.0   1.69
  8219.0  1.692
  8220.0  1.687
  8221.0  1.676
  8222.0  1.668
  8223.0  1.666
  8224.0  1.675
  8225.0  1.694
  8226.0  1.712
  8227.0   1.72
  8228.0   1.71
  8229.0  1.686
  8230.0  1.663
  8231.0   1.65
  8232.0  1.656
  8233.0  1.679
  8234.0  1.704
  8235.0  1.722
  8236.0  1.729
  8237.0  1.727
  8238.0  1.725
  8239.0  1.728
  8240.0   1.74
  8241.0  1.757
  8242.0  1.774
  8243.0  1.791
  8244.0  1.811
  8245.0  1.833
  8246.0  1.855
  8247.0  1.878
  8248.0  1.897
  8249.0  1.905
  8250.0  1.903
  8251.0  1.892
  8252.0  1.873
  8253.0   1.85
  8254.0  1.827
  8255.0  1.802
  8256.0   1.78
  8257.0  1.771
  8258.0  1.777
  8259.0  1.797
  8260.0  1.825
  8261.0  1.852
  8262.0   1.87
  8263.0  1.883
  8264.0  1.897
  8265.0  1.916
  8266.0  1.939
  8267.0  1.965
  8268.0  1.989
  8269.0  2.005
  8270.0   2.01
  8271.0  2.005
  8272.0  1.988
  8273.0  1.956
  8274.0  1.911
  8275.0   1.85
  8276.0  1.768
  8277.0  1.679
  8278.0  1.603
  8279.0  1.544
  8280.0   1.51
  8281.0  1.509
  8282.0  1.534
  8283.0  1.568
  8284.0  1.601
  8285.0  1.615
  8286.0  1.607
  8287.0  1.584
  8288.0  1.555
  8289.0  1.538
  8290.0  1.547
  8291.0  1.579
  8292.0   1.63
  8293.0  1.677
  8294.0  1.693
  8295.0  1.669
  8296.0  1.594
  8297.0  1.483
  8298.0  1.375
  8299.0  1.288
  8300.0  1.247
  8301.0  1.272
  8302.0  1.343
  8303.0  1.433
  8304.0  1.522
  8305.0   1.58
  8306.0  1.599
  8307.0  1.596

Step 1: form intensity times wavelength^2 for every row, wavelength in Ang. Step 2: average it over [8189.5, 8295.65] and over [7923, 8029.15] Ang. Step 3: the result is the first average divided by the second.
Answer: 1.10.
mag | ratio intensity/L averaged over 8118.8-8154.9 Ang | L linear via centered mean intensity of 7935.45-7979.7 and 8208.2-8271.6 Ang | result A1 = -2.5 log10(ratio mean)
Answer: 0.03 mag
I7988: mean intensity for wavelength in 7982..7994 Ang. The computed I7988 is 1.73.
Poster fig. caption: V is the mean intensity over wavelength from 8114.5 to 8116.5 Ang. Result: 1.71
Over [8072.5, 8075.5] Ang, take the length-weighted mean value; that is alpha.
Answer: 1.64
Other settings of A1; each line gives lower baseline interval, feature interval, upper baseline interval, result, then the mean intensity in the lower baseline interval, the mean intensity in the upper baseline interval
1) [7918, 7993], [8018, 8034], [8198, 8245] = 0.10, 1.72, 1.72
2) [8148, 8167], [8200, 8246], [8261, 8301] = 0.02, 1.8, 1.69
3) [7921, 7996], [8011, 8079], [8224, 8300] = 0.05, 1.73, 1.74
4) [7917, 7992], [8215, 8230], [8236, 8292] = 0.05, 1.72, 1.78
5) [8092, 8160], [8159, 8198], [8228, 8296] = -0.06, 1.73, 1.76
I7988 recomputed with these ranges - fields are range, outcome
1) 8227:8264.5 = 1.79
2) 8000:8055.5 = 1.65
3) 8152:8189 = 1.83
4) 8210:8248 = 1.71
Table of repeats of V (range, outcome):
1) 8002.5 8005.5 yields 1.7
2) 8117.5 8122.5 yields 1.62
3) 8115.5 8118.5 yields 1.67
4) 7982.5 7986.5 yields 1.73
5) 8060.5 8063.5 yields 1.67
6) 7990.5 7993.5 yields 1.72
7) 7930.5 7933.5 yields 1.77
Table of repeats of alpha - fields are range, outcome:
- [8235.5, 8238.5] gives 1.73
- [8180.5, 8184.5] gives 1.81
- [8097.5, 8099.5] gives 1.85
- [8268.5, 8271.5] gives 2.01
